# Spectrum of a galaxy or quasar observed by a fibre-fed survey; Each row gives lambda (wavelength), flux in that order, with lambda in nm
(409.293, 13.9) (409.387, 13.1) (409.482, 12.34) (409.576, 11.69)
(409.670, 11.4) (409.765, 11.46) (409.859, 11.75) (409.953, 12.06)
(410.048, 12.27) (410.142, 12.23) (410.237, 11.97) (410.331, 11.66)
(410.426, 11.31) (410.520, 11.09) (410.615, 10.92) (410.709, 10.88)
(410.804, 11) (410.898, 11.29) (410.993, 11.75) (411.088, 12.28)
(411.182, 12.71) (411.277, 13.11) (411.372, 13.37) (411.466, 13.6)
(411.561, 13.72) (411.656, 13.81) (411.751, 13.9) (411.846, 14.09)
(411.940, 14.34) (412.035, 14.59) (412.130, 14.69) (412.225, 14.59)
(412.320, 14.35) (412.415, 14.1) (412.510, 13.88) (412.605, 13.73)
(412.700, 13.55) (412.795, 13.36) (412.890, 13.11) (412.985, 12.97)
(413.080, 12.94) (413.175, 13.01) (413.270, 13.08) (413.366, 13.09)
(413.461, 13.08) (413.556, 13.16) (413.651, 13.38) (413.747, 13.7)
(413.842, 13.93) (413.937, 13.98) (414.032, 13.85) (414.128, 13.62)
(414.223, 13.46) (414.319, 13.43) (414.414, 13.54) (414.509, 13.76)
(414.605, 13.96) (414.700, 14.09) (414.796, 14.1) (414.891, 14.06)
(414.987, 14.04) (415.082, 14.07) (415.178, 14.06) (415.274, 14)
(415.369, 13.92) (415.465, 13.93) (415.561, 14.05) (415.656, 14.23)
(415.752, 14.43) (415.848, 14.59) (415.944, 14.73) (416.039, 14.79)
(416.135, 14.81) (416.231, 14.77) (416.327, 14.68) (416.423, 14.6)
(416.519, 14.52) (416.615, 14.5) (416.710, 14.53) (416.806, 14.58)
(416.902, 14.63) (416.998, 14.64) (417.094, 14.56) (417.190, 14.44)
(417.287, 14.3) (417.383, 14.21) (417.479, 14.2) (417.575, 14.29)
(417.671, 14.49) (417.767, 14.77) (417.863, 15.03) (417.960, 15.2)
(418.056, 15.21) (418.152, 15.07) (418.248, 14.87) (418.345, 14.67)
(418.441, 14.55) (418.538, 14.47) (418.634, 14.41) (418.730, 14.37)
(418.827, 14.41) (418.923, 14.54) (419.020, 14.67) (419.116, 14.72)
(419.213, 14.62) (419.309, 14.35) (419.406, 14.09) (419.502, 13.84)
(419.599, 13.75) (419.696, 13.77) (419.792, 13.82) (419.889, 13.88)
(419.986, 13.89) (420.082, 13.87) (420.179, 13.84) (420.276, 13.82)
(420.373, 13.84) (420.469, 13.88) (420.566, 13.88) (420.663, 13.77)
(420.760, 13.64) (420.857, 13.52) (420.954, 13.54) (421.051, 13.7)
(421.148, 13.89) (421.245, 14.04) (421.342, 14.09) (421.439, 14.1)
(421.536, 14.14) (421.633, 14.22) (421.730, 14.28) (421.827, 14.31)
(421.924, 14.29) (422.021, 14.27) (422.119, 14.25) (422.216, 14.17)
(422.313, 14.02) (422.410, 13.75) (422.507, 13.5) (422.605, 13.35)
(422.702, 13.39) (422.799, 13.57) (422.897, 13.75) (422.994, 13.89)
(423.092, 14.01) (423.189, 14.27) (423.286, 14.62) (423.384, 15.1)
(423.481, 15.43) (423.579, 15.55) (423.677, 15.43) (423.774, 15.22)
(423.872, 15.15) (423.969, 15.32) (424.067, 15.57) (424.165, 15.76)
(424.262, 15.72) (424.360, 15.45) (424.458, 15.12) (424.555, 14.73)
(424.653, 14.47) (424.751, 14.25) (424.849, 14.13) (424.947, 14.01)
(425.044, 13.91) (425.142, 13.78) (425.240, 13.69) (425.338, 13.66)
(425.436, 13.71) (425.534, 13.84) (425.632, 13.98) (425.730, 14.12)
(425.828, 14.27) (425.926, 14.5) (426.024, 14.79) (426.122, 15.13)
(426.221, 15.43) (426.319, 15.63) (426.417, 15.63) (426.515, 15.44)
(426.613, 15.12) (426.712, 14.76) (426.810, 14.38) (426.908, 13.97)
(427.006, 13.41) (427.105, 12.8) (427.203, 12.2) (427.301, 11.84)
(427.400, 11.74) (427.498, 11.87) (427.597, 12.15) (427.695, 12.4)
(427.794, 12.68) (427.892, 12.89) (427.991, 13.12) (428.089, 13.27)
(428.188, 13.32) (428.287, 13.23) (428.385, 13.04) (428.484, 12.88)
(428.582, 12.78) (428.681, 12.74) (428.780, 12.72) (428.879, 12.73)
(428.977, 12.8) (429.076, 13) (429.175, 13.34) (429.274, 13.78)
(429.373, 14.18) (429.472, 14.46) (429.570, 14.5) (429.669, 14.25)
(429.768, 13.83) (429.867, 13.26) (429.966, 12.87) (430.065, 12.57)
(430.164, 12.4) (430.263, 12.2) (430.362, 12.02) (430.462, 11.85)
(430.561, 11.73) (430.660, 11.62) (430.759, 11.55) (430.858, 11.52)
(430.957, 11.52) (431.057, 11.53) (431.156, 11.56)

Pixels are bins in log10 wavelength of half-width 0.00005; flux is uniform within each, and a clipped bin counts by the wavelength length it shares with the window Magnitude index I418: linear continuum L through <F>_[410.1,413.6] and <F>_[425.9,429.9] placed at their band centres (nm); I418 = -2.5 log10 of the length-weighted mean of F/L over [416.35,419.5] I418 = -0.11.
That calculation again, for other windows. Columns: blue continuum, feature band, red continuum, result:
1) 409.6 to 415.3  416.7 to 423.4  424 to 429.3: -0.06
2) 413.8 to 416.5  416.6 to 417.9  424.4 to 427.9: -0.03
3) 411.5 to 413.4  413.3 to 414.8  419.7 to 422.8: 0.01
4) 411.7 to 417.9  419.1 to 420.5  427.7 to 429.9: -0.02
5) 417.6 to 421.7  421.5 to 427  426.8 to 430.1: -0.07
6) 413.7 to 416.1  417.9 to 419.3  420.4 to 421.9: -0.05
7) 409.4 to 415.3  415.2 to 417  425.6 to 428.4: -0.09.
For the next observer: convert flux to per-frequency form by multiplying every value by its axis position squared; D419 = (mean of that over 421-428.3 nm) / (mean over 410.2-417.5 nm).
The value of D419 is 1.09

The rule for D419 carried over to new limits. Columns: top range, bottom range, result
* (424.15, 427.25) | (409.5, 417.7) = 1.13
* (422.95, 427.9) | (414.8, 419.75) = 1.03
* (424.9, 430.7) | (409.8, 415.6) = 1.09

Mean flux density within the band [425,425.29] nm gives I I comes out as 13.8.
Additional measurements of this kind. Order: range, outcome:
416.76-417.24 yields 14.5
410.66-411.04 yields 11.2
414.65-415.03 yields 14.1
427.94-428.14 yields 13.2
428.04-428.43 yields 13.2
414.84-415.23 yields 14.1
